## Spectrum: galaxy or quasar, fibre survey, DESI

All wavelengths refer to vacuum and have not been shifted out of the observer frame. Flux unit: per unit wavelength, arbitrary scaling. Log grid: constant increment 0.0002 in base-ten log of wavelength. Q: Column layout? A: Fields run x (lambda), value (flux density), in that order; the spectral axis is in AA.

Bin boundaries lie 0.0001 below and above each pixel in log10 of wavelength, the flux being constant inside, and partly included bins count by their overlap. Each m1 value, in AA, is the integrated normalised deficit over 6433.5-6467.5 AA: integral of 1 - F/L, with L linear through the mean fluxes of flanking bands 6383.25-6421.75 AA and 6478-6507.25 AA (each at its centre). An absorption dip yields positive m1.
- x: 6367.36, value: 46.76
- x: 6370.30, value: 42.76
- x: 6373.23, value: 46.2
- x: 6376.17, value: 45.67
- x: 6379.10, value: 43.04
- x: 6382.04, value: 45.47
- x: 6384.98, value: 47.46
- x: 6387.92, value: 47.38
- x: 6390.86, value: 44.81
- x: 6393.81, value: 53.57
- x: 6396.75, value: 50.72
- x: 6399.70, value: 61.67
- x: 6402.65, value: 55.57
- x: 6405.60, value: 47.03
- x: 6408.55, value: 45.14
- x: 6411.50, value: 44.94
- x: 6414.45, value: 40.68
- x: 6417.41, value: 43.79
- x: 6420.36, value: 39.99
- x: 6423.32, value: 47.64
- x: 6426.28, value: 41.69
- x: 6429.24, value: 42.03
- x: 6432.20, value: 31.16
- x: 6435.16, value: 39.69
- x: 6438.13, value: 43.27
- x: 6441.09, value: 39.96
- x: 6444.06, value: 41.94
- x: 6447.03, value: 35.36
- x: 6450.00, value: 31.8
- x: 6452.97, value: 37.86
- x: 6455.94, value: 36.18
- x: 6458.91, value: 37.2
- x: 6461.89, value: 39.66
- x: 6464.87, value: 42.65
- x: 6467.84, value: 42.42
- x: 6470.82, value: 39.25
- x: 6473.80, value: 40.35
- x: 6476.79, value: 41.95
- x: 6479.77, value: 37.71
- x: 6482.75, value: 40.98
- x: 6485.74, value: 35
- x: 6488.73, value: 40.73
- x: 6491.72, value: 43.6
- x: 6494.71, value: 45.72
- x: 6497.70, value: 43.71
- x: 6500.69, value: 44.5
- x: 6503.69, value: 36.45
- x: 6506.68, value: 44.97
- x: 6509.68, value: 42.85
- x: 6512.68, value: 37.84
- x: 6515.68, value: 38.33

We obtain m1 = 4.3 AA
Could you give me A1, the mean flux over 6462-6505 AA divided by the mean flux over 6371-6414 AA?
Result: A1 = 0.9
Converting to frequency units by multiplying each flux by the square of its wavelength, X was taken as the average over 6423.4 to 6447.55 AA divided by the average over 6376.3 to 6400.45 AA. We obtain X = 0.83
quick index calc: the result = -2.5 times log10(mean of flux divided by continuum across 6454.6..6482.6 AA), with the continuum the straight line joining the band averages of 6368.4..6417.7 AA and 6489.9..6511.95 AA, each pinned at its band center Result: 0.115 mag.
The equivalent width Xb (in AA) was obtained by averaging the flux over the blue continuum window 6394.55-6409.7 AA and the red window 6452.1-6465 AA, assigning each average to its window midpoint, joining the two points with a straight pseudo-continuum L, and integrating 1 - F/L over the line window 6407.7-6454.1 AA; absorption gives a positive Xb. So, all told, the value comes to 4.88 AA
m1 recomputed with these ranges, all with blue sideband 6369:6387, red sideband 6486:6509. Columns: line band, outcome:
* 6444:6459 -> 2.5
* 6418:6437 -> 1.5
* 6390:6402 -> -2.3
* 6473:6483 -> 0.6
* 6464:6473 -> 0.4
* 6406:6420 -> 0.2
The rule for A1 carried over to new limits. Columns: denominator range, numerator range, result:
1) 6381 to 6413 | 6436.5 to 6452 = 0.78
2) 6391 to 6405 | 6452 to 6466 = 0.72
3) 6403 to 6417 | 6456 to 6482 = 0.88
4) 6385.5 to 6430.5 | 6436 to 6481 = 0.83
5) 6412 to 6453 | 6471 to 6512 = 1.03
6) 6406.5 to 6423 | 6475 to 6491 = 0.91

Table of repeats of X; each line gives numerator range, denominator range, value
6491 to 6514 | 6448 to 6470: 1.13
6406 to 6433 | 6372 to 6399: 0.90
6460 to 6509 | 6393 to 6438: 0.93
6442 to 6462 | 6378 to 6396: 0.80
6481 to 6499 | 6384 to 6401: 0.84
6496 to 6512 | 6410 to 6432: 1.03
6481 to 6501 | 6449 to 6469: 1.10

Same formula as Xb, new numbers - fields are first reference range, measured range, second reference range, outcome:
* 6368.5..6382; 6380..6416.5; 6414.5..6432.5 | -4.52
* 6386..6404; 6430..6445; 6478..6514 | 2.61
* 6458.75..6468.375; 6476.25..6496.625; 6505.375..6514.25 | 0.21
